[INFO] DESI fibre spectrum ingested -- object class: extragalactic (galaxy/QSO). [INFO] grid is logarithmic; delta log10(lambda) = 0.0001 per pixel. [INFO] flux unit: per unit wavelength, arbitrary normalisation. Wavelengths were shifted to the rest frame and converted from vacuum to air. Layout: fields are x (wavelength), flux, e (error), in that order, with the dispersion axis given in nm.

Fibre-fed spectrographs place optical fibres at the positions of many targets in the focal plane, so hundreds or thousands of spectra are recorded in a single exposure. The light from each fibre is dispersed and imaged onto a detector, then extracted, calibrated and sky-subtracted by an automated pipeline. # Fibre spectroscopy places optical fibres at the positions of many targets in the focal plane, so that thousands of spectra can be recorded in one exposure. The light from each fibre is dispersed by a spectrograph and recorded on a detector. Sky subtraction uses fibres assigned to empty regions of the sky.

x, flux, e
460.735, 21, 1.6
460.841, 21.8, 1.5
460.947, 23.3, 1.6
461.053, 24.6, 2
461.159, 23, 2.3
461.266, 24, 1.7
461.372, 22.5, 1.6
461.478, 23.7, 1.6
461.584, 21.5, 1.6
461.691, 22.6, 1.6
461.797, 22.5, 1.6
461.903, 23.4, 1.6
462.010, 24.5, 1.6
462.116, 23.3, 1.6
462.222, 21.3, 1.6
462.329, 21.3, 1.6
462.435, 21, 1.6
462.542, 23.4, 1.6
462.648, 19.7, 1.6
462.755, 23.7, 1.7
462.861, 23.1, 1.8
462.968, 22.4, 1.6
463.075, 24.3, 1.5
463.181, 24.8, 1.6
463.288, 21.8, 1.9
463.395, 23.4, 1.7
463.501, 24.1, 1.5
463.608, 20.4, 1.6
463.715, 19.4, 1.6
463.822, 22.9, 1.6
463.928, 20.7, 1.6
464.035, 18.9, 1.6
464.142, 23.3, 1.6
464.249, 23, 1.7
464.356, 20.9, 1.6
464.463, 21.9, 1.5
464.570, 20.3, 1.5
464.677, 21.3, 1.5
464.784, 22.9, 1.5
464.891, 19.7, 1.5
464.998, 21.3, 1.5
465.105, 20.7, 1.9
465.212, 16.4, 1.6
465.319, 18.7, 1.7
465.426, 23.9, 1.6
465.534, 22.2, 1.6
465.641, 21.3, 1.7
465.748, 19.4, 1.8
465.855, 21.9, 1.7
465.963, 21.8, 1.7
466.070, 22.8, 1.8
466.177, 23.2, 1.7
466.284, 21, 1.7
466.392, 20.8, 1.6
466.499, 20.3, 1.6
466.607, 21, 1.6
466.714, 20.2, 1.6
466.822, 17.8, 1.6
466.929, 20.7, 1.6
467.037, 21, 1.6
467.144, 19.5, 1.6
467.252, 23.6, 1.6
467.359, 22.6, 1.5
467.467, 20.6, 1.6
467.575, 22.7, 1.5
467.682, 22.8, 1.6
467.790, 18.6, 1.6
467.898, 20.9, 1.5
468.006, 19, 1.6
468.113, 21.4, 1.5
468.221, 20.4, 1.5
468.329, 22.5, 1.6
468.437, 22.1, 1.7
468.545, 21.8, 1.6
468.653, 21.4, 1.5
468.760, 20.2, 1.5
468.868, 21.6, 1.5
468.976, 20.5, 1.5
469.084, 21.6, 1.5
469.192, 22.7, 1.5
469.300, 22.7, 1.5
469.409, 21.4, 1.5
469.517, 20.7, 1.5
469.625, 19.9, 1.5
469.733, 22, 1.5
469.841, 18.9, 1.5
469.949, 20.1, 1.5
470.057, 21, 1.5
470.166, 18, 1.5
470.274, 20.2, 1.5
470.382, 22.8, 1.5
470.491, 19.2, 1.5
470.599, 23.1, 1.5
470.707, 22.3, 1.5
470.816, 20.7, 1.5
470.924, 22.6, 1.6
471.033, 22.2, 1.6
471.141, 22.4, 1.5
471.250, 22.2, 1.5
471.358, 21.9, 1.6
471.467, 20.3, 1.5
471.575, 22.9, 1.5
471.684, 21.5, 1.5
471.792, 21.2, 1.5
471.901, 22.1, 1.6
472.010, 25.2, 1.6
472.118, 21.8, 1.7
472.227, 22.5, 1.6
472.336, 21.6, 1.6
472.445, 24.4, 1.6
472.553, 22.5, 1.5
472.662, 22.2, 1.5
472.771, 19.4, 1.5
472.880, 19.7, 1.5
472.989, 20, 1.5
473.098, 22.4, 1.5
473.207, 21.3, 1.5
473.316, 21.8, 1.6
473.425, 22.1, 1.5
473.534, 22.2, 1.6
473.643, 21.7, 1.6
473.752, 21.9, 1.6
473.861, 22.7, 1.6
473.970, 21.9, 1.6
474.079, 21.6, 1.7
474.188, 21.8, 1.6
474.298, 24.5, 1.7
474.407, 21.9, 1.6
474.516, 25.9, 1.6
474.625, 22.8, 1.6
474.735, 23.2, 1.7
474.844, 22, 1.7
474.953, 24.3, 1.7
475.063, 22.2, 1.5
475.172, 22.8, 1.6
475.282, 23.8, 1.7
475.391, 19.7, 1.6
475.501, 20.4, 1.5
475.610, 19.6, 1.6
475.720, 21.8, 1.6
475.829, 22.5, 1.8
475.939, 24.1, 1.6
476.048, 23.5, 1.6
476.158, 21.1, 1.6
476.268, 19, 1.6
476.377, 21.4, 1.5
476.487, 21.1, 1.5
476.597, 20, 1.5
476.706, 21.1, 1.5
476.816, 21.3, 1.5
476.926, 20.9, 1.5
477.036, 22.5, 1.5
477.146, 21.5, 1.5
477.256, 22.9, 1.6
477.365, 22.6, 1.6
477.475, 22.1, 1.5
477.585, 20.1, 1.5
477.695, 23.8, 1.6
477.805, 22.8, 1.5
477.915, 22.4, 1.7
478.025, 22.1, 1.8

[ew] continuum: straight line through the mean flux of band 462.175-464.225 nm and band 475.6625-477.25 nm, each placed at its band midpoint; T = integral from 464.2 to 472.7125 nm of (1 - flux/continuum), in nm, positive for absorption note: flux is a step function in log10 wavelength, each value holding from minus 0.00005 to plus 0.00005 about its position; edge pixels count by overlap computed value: 0.22 nm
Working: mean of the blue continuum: 22.1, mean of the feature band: 21.3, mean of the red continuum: 21.6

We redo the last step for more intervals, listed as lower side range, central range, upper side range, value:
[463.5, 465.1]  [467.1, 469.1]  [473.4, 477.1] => 0.03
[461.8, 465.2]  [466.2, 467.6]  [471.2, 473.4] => 0.06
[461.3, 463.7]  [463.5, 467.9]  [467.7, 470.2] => 0.13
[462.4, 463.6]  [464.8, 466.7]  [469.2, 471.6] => 0.11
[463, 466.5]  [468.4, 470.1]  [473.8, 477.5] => 0.05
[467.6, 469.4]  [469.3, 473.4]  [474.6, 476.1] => 0.04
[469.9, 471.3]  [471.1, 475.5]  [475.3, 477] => -0.19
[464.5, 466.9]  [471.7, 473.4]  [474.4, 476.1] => 0.02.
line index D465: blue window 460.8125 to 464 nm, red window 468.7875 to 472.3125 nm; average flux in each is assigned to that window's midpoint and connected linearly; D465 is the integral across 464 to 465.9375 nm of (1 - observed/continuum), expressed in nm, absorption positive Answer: 0.11 nm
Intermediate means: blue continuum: 22.6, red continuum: 21.5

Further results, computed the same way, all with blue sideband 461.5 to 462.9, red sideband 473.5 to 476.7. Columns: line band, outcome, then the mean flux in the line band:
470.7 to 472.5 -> 0.00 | 22.2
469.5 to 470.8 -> 0.09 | 20.7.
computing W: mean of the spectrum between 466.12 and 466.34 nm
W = 22.1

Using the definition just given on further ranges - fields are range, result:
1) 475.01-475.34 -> 22.9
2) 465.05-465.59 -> 20.4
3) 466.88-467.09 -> 20.8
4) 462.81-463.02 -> 22.7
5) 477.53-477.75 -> 21.9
